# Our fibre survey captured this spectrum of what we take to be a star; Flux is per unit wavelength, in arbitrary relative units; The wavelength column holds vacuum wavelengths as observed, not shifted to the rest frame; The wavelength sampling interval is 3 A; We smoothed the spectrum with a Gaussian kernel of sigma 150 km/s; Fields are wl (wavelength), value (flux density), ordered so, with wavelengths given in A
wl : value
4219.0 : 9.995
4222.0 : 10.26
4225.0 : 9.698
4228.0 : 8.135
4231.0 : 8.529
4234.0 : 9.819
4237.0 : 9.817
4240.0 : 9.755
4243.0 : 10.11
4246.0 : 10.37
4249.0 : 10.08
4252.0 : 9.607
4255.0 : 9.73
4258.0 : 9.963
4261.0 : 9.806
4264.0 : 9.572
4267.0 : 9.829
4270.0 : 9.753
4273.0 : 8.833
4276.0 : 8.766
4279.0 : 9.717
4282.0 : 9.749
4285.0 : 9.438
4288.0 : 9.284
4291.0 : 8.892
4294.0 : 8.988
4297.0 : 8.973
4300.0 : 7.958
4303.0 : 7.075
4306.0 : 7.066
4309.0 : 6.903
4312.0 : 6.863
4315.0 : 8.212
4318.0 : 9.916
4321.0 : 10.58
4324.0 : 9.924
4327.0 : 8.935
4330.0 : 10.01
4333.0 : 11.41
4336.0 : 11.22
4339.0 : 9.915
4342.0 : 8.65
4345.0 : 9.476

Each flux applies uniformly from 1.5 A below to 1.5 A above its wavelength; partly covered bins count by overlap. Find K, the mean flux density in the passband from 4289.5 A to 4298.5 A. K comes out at 8.95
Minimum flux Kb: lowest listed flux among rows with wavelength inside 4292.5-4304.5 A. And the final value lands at 7.075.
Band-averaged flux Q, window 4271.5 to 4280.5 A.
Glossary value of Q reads 9.11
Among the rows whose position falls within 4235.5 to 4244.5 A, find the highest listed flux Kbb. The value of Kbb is 10.11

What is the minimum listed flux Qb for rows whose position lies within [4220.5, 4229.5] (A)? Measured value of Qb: 8.135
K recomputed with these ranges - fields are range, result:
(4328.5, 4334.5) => 10.7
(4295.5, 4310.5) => 7.6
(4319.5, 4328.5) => 9.81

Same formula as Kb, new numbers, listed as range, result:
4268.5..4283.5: 8.766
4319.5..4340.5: 8.935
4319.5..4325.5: 9.924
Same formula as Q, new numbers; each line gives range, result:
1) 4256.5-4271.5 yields 9.78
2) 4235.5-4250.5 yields 10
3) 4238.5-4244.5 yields 9.93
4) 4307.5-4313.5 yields 6.88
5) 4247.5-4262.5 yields 9.84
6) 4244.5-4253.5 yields 10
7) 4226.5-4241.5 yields 9.21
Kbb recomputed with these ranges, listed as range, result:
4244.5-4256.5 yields 10.37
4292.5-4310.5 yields 8.988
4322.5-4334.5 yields 11.41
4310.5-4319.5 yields 9.916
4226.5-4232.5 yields 8.529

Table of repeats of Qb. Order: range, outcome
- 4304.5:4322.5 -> 6.863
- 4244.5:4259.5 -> 9.607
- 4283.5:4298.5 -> 8.892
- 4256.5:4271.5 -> 9.572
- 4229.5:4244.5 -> 8.529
